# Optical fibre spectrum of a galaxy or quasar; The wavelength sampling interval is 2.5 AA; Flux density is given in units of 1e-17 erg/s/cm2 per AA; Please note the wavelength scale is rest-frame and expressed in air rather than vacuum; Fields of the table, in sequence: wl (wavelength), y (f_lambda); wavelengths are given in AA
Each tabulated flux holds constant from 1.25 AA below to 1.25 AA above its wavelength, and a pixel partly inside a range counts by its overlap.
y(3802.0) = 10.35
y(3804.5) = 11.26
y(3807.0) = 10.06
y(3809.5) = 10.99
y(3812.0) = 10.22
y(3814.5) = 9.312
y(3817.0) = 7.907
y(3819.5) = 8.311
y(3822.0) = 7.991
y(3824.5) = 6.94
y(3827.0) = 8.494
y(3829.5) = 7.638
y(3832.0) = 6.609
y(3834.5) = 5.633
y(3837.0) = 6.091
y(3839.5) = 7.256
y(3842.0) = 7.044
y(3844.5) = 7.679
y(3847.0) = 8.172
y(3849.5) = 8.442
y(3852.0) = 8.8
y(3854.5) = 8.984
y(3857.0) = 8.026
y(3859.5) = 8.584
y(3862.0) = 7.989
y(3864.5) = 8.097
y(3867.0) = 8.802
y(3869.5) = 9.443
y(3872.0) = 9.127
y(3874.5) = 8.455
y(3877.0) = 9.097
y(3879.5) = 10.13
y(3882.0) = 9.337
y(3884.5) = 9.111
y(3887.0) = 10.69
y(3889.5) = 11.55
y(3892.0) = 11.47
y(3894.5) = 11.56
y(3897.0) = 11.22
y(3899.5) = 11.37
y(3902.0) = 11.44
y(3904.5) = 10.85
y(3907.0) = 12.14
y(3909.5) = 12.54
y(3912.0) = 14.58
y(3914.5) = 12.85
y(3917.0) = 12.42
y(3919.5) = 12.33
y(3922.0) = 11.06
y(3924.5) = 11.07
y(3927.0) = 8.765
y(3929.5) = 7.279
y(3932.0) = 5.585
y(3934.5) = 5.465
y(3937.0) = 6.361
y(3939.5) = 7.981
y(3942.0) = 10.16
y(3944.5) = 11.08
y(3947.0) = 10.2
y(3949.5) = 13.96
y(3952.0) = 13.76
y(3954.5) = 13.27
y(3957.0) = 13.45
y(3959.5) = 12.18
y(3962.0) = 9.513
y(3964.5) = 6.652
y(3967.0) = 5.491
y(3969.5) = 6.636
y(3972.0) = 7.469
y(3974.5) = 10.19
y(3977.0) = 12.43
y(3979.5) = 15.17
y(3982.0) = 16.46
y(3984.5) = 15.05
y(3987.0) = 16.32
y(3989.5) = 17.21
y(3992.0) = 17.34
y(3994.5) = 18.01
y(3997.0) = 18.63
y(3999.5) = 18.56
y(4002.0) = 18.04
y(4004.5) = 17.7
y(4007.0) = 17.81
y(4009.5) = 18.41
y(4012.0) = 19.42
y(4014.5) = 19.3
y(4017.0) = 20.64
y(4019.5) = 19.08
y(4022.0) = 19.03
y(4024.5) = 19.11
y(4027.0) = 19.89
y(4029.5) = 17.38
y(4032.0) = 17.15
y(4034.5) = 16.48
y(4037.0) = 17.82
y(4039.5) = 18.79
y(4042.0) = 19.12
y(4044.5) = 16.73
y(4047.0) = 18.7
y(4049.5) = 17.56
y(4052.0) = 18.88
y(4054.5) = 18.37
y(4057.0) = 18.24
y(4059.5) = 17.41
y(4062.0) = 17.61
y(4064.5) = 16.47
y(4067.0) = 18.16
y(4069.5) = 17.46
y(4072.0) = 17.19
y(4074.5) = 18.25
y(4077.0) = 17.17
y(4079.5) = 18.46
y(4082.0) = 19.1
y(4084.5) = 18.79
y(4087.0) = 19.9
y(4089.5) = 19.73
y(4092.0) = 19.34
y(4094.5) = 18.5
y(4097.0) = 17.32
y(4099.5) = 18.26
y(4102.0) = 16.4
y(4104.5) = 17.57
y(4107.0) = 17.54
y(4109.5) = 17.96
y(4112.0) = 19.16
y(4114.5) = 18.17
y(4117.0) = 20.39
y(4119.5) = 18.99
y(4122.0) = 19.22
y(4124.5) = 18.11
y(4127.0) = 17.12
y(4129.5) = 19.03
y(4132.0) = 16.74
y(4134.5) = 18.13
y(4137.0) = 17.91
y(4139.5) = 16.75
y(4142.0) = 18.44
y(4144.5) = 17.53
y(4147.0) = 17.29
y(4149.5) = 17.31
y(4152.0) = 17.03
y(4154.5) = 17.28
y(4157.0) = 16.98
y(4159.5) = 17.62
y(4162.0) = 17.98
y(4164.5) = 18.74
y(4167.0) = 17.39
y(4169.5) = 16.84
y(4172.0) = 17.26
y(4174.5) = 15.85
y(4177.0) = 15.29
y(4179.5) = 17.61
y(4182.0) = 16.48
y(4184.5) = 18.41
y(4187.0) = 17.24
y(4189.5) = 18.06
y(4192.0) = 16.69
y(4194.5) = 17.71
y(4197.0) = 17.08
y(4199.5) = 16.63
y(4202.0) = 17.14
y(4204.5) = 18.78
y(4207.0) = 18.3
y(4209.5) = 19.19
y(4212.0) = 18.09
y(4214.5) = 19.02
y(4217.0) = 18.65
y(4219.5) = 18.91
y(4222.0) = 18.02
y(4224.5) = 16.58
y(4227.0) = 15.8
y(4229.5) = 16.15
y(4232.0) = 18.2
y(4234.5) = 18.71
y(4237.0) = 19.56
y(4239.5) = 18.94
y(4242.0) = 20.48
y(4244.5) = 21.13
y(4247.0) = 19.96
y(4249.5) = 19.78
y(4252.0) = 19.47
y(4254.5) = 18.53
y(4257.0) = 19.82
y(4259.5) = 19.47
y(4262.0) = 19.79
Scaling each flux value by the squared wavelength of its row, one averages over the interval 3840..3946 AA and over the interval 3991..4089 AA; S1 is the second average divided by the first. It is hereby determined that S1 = 2.0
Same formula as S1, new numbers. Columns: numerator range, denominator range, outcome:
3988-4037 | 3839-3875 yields 2.38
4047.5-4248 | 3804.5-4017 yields 1.82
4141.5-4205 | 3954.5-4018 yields 1.29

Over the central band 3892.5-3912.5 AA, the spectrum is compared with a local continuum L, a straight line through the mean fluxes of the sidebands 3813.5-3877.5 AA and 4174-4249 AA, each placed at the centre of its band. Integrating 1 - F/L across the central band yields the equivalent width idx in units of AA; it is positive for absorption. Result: -4.7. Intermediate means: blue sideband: 8.02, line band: 11.8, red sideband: 18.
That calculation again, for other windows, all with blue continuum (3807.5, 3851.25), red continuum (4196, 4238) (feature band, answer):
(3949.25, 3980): 2.28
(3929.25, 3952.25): 3.83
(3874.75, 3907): -3.63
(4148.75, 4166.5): -1.25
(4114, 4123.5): -2.37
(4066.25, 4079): -3.10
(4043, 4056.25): -4.32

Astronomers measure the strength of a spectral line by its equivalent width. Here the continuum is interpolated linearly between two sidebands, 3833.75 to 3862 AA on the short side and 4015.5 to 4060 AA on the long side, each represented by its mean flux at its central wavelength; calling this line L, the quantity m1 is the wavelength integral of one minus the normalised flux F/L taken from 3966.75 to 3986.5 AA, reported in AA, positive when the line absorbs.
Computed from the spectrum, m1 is 4.5 AA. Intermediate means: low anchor 7.75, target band 11.6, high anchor 18.4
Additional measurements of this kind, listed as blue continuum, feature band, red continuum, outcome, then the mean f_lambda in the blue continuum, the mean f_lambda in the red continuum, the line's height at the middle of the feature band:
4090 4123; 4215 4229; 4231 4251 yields 1.33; 18.4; 19.6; 19.4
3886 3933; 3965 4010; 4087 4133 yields -1.86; 11.1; 18.4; 13.9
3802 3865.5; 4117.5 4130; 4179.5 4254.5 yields -2.18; 8.3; 18.2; 15.8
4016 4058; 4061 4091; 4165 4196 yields -0.27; 18.4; 17.1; 18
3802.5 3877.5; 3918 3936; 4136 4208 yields 3.18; 8.39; 17.4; 10.7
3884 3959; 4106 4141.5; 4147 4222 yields -4.92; 10.9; 17.6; 16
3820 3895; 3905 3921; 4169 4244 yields -4.29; 8.54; 17.8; 10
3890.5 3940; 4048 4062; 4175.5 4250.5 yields -4.02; 10.5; 18.1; 14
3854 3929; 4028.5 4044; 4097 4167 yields -2.93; 10.4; 17.9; 14.9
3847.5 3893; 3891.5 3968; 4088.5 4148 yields 4.41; 9.2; 18.1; 11.3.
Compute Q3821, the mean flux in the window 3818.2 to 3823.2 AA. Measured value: 8.15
